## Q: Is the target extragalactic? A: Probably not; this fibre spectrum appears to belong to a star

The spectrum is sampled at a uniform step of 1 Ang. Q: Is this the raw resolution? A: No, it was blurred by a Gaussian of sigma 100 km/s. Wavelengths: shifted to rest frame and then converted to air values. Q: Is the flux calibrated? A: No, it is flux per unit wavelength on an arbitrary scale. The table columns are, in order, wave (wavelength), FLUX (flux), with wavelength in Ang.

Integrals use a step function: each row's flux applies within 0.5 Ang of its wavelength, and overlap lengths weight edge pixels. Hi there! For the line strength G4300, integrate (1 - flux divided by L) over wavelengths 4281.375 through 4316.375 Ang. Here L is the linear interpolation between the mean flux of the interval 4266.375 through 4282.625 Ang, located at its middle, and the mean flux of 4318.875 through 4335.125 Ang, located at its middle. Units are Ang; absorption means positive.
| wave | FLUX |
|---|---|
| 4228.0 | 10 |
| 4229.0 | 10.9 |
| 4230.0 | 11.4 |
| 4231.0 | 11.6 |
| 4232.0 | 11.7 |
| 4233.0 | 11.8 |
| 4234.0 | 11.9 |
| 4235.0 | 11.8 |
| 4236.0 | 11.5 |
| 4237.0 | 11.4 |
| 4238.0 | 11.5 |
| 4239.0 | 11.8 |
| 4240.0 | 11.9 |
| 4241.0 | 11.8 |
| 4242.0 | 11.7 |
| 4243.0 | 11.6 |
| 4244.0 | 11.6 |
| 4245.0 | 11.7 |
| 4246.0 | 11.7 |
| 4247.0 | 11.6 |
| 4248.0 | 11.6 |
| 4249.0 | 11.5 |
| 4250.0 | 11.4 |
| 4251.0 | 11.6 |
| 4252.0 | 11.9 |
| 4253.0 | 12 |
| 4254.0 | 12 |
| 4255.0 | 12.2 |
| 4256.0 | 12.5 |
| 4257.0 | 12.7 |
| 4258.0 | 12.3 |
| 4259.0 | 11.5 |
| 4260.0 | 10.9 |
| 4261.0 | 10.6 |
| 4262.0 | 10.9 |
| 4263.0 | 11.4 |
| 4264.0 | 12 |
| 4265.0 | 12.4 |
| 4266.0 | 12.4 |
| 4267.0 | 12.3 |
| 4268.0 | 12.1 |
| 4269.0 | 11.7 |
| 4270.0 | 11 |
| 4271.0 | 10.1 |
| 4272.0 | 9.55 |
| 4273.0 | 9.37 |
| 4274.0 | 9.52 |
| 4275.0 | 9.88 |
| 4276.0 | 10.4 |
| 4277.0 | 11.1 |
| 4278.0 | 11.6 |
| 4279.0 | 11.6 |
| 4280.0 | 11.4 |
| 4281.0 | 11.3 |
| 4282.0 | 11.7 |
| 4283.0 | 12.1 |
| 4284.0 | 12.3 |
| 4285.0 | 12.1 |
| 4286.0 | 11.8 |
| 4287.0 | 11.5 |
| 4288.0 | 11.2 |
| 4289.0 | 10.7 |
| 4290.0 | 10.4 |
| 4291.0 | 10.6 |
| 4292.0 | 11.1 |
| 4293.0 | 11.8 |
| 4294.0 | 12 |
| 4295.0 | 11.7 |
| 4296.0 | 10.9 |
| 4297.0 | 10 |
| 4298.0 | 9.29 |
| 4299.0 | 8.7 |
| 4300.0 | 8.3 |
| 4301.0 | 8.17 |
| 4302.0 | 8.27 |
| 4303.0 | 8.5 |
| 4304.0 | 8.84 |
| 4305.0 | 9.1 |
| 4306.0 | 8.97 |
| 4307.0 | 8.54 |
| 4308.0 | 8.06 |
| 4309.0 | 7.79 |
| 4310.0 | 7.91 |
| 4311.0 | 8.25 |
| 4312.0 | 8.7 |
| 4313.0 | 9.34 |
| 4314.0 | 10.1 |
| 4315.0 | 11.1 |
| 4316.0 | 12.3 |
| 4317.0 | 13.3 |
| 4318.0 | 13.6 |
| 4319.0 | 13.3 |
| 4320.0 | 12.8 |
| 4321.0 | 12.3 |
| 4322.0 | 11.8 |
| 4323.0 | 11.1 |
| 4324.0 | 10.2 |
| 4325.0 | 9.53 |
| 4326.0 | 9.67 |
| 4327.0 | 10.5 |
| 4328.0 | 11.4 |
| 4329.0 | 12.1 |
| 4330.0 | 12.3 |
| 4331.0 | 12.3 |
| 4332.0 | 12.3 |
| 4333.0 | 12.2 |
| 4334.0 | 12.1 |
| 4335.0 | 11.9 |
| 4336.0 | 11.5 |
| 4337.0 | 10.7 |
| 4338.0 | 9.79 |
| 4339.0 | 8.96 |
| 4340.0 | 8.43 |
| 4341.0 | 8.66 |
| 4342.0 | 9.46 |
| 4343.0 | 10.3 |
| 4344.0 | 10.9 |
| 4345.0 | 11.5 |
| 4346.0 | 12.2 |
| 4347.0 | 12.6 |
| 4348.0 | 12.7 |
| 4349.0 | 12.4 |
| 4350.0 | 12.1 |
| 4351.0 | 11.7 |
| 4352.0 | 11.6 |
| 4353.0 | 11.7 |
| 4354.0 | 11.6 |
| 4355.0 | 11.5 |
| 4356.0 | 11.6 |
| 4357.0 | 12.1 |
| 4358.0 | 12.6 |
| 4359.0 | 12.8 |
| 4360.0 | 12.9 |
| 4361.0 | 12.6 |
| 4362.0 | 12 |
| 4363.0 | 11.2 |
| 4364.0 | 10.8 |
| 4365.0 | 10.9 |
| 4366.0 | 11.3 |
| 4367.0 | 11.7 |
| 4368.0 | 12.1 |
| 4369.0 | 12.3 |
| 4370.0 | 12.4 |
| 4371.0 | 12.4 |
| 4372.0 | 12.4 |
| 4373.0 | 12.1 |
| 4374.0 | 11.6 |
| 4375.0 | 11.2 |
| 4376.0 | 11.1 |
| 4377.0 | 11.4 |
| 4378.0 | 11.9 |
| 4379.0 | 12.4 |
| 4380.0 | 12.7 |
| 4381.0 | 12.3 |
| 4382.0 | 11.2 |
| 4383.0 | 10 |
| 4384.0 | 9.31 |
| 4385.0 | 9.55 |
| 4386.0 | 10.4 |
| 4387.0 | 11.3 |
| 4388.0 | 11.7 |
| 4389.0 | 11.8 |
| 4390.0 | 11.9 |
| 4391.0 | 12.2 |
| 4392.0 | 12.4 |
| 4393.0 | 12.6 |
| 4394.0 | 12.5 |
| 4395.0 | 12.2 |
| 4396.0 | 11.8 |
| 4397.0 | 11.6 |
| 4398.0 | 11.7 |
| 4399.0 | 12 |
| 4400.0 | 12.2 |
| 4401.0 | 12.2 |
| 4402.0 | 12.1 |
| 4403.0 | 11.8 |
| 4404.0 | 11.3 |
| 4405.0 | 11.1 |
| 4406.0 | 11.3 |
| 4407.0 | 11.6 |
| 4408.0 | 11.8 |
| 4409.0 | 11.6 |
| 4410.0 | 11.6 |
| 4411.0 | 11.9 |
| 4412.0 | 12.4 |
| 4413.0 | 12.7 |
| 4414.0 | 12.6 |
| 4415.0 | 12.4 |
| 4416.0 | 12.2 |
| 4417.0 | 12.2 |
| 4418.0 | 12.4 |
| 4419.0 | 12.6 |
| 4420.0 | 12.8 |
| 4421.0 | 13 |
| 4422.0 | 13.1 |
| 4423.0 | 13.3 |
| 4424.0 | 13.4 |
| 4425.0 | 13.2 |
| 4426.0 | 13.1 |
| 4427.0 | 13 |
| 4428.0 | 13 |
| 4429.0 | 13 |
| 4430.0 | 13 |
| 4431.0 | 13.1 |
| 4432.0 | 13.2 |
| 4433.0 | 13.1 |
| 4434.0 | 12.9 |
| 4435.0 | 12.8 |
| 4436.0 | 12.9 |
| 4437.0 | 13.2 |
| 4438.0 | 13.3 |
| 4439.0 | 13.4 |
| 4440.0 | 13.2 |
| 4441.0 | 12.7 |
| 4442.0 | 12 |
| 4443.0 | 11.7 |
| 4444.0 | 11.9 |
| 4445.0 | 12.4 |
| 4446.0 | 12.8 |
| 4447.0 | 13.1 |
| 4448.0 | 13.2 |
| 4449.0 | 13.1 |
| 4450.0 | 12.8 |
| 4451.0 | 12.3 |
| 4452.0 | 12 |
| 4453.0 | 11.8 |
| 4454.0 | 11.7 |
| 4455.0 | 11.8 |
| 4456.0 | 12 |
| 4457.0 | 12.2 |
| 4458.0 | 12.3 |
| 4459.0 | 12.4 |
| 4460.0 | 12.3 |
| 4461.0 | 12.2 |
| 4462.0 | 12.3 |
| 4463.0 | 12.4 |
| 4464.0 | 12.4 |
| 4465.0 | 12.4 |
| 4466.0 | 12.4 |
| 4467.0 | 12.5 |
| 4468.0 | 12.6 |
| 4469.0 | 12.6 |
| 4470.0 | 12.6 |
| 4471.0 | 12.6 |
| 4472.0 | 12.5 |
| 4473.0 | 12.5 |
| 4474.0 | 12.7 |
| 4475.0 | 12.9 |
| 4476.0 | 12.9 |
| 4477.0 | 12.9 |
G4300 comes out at 3.6 Ang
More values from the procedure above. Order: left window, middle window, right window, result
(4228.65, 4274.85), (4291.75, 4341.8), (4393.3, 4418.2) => 5.6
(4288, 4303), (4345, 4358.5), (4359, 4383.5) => -0.8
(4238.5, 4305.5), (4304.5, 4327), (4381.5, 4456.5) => 2.1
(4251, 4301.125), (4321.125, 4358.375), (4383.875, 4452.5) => 1.4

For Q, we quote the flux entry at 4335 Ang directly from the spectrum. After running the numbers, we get 11.9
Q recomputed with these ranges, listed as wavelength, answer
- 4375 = 11.2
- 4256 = 12.5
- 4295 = 11.7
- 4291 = 10.6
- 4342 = 9.46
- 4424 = 13.4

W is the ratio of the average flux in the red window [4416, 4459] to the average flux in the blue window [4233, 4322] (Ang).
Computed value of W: 1.15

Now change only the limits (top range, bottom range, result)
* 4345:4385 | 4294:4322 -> 1.18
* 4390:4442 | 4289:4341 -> 1.20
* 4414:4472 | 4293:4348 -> 1.20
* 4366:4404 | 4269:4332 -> 1.11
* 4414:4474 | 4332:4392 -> 1.10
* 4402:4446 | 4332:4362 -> 1.10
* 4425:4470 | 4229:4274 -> 1.09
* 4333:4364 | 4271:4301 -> 1.06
